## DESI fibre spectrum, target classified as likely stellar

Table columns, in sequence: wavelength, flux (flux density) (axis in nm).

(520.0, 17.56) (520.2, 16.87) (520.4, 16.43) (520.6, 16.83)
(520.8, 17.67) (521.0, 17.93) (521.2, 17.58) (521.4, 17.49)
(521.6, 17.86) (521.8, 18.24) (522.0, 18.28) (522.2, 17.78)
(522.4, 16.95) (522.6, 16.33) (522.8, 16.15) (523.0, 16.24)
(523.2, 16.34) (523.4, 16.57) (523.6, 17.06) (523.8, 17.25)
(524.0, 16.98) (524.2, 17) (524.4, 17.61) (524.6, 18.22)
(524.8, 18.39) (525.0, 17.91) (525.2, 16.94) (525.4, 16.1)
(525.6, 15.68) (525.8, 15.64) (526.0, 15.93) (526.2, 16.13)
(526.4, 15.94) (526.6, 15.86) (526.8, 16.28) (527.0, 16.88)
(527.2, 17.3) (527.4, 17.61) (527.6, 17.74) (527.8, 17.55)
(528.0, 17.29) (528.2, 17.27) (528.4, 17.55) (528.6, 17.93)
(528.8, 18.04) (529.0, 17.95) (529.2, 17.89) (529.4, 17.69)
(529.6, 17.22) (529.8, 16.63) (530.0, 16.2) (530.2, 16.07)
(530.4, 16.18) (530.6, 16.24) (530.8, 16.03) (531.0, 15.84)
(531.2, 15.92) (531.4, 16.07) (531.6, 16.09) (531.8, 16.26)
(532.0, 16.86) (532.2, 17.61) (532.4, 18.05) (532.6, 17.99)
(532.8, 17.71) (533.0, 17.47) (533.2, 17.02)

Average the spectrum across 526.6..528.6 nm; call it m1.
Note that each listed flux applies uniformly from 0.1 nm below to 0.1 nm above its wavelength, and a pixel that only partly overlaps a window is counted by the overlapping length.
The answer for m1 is 17.2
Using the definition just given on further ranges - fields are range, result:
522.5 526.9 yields 16.7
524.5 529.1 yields 17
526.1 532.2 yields 16.8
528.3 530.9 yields 17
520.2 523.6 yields 17.2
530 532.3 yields 16.3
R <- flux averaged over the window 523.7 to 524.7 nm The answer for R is 17.4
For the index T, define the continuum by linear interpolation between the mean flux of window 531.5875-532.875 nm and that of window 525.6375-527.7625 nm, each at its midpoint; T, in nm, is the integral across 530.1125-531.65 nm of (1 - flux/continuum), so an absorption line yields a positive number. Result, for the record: 0.09 nm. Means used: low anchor 16.5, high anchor 17.3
